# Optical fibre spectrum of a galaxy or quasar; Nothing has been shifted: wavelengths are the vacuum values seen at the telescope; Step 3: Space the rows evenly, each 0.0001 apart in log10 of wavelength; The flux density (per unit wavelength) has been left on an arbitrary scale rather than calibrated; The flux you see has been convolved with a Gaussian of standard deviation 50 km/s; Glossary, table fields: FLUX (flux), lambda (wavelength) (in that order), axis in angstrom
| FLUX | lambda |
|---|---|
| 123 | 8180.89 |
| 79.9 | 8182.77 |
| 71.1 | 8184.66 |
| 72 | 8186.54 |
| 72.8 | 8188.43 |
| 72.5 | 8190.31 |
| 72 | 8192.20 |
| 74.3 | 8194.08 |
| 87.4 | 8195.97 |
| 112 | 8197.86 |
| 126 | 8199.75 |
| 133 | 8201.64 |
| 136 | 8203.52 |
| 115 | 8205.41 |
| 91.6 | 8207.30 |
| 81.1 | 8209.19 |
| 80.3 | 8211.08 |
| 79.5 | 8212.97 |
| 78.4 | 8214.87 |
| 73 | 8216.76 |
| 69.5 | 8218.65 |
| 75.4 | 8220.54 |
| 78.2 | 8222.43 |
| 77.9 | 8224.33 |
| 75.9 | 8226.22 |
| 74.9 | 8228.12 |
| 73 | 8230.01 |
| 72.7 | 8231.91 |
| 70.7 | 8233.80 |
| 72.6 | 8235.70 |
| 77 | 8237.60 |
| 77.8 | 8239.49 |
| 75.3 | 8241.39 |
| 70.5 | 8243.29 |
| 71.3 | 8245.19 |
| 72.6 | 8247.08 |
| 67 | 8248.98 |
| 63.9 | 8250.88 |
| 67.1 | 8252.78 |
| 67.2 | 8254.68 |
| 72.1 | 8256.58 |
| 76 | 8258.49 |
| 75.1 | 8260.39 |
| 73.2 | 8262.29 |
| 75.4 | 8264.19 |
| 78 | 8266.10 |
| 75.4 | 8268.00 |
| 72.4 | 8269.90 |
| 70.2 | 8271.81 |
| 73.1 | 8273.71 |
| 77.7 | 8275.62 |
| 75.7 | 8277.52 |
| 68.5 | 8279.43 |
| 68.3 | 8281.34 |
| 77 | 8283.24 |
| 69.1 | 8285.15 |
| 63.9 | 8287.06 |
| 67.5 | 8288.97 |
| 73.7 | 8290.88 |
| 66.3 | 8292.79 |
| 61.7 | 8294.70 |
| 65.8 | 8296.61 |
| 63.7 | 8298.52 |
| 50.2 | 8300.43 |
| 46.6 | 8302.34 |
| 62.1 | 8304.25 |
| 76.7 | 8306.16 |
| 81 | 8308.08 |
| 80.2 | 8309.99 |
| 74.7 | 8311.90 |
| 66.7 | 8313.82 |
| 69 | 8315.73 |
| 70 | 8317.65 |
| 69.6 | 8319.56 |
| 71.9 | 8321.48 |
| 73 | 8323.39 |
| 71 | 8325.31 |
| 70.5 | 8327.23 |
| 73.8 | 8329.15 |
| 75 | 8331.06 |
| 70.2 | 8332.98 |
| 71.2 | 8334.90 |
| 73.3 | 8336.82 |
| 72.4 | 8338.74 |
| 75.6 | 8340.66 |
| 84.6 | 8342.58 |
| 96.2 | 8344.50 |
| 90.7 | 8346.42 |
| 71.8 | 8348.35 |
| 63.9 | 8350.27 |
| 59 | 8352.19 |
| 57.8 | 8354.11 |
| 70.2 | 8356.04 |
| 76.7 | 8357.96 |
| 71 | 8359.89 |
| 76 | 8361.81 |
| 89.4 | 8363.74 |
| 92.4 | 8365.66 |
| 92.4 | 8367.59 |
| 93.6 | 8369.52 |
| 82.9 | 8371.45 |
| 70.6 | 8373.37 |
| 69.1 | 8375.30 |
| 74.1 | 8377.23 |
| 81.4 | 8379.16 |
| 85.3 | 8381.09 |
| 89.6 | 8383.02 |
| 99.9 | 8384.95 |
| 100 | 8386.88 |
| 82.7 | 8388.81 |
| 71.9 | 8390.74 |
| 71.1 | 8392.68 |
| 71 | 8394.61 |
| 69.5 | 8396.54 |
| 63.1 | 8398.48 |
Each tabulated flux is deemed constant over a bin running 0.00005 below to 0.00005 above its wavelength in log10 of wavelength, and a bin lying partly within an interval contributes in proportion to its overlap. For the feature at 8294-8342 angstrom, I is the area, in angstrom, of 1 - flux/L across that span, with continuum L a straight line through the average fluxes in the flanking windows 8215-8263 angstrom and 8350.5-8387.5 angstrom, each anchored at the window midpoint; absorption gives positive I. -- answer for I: 4.8 angstrom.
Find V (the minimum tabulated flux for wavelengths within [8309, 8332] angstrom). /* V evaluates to 66.7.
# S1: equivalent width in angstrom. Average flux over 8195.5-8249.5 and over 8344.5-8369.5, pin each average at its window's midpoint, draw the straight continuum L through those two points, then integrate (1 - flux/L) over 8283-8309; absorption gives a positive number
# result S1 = 4.8 angstrom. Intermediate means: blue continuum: 84.4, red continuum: 77.4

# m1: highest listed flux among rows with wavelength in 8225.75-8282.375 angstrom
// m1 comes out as 78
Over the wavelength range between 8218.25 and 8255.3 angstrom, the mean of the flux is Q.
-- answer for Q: 72.6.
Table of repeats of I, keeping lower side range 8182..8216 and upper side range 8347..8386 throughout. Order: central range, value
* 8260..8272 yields 1.6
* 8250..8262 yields 2.2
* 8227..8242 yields 2.4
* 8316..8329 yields 1.7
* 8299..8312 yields 2.5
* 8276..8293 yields 2.8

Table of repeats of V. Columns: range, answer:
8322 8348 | 70.2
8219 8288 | 63.9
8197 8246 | 69.5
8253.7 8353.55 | 46.6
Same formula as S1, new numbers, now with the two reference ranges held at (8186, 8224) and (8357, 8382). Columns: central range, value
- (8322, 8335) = 1.71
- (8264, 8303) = 7.63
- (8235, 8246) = 1.66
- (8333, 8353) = 1.62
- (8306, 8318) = 1.40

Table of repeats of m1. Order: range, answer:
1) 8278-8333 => 81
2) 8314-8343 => 84.6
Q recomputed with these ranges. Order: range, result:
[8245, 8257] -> 68.5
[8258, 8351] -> 71.8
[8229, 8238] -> 73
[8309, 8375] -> 75.5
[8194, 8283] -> 79.8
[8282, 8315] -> 67.5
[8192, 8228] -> 90.4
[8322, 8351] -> 75.6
